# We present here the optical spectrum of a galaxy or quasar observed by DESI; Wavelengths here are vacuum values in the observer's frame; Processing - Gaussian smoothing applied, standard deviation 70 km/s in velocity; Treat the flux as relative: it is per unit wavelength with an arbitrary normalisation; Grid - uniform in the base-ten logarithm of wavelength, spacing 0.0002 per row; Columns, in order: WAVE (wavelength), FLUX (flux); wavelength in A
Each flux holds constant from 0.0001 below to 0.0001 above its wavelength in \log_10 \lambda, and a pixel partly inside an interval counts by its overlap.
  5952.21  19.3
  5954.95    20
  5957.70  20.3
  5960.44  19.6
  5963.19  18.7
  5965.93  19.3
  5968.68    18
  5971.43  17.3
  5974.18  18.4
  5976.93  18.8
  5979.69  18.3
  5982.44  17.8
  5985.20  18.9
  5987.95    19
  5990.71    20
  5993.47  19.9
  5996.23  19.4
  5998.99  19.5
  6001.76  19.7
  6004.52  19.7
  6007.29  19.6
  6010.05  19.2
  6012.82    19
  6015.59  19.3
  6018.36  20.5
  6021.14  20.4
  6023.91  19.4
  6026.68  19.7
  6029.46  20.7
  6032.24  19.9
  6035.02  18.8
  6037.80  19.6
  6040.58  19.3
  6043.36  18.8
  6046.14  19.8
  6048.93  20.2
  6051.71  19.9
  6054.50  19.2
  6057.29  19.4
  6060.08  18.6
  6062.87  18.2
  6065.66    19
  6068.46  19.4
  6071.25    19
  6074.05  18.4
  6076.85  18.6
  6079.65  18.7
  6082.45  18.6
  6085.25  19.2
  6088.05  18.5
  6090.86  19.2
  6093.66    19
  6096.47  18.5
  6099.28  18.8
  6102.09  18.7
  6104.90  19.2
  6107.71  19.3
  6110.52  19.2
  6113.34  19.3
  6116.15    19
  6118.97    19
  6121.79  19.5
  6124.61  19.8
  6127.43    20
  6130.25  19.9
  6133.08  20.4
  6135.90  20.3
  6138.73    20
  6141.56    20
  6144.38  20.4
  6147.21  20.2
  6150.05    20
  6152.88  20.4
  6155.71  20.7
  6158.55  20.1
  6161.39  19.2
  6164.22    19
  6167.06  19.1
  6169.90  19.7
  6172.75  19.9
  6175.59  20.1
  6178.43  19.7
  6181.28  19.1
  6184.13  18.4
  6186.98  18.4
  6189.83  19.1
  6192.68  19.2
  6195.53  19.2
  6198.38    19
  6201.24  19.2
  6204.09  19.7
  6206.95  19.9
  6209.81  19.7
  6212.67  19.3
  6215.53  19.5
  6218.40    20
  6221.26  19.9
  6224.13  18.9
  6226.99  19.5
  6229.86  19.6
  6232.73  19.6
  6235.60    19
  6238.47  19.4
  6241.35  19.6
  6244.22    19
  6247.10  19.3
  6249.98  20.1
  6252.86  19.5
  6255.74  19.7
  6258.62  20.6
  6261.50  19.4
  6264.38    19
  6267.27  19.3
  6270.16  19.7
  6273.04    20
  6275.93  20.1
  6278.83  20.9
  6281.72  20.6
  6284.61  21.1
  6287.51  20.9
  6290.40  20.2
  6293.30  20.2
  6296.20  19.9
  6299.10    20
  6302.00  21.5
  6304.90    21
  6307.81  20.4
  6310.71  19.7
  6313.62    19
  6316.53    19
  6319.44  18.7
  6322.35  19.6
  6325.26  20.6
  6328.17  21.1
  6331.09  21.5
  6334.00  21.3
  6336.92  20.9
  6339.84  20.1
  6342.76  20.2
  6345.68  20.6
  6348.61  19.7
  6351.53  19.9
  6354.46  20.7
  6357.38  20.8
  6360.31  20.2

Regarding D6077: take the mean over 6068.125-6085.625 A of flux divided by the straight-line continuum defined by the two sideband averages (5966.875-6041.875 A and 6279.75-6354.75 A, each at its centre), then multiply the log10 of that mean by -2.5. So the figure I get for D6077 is 0.04 mag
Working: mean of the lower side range 19.3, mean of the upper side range 20.3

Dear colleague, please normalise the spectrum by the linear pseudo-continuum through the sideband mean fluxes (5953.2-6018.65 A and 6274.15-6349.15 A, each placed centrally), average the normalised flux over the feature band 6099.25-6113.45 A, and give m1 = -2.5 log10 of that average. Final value 0.03 mag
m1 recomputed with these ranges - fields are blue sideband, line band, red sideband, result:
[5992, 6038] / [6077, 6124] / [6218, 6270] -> 0.04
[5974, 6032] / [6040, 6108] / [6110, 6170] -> 0.03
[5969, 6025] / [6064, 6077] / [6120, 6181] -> 0.04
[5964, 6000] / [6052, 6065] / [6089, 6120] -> 0.00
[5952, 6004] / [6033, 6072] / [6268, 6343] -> 0.01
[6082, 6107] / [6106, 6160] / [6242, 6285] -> -0.04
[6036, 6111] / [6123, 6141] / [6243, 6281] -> -0.04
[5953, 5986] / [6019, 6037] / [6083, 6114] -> -0.05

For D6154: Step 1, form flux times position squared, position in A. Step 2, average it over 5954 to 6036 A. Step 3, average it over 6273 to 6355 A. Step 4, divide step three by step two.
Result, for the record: 1.17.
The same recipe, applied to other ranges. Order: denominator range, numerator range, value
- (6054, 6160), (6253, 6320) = 1.10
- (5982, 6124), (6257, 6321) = 1.12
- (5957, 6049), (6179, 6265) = 1.08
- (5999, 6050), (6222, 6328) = 1.10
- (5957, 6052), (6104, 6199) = 1.06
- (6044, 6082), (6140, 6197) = 1.06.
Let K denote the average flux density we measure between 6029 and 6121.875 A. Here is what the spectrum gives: 19.1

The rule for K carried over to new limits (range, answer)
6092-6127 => 19.1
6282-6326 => 20.1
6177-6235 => 19.3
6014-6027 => 19.9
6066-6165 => 19.4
